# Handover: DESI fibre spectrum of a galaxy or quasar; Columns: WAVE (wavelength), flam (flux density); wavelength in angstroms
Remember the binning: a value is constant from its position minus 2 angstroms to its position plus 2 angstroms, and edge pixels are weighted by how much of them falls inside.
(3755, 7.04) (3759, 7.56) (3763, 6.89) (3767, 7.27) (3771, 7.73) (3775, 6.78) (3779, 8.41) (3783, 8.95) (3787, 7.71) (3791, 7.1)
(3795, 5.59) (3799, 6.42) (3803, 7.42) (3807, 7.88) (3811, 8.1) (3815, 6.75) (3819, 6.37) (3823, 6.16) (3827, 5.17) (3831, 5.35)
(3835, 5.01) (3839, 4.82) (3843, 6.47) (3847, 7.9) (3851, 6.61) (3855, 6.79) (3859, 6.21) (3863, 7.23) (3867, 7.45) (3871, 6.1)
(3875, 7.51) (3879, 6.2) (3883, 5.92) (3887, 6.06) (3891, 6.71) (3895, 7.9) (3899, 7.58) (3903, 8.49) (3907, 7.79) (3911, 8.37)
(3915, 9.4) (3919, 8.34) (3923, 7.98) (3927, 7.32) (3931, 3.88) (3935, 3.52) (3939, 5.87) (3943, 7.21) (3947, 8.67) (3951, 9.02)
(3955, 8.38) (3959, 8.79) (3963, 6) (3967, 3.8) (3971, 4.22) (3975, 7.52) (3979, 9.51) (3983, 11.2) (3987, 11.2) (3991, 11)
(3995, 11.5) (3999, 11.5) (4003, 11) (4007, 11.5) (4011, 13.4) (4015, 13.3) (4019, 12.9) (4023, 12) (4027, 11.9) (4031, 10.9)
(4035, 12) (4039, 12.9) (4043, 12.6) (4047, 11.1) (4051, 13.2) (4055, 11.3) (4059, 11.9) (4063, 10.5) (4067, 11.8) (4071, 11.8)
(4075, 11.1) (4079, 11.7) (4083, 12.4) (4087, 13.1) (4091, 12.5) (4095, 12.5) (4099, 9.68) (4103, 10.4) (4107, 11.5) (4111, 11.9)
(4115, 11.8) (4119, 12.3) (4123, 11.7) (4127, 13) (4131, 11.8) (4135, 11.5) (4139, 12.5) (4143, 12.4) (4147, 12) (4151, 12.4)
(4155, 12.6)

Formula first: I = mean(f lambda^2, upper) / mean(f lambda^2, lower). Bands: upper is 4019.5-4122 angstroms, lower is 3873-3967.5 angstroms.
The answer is 1.8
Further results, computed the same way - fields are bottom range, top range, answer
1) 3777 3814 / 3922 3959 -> 1.00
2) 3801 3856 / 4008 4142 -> 2.09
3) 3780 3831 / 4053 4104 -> 1.93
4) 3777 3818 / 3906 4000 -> 1.17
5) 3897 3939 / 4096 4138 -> 1.78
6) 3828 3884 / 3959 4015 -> 1.61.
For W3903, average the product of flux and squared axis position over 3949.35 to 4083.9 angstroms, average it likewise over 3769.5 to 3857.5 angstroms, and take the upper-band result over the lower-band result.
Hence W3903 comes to 1.8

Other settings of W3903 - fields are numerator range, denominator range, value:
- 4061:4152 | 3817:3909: 2.02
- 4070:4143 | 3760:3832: 1.97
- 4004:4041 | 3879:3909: 1.83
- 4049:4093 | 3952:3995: 1.50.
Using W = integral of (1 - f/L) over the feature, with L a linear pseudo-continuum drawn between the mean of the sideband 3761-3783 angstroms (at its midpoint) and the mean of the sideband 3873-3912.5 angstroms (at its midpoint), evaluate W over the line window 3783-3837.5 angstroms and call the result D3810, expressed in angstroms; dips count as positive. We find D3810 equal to 6.2 angstroms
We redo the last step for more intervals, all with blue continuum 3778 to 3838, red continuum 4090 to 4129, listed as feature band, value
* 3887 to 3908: 1.8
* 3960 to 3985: 6.3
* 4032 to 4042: -1.7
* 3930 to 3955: 6.6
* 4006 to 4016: -2.7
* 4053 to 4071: -0.8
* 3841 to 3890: 6.3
